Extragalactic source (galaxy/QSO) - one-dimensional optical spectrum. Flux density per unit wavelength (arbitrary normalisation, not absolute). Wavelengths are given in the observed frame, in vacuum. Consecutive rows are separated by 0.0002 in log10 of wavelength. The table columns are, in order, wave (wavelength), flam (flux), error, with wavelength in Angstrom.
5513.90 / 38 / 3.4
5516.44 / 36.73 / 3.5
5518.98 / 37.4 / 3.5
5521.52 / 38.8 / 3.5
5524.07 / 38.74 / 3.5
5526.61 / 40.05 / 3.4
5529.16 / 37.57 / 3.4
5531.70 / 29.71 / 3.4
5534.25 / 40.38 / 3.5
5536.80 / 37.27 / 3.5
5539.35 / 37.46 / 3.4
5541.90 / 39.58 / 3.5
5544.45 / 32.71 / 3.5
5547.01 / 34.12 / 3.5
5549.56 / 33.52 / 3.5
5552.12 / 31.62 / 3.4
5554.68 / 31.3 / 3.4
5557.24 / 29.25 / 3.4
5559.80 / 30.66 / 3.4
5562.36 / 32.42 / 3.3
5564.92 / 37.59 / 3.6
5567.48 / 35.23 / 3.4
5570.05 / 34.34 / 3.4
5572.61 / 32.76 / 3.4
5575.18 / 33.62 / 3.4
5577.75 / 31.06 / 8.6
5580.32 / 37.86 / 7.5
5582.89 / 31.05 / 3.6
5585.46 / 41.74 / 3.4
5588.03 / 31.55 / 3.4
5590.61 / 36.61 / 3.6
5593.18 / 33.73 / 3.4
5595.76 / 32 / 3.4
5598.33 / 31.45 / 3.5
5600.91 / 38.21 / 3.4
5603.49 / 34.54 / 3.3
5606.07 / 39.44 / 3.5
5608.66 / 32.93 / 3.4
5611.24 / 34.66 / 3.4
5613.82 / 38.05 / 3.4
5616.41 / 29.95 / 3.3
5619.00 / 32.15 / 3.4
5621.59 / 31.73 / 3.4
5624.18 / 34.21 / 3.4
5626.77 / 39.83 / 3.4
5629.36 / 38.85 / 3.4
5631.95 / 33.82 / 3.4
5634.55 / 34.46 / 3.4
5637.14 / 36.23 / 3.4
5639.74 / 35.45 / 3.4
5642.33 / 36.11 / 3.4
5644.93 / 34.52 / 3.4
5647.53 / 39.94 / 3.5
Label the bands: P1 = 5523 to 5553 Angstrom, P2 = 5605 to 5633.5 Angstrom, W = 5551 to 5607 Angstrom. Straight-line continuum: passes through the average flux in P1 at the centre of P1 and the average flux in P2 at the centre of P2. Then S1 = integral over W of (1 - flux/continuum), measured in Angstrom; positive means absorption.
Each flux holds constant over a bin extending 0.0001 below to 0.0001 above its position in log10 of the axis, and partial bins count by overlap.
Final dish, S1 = 2.5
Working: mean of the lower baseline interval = 36.1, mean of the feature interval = 34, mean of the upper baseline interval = 35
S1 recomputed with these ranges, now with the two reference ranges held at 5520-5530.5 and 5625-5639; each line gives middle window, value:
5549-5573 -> 3.2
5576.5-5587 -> 0.6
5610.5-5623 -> 1.2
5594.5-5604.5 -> 0.8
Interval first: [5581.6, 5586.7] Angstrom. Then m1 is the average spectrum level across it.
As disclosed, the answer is 36.4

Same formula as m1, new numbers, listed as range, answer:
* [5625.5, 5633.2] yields 37.5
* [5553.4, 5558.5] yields 30.3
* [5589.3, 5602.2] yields 34.4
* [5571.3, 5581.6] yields 33.8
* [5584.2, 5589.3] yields 36.7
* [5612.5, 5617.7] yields 34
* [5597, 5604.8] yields 34.8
